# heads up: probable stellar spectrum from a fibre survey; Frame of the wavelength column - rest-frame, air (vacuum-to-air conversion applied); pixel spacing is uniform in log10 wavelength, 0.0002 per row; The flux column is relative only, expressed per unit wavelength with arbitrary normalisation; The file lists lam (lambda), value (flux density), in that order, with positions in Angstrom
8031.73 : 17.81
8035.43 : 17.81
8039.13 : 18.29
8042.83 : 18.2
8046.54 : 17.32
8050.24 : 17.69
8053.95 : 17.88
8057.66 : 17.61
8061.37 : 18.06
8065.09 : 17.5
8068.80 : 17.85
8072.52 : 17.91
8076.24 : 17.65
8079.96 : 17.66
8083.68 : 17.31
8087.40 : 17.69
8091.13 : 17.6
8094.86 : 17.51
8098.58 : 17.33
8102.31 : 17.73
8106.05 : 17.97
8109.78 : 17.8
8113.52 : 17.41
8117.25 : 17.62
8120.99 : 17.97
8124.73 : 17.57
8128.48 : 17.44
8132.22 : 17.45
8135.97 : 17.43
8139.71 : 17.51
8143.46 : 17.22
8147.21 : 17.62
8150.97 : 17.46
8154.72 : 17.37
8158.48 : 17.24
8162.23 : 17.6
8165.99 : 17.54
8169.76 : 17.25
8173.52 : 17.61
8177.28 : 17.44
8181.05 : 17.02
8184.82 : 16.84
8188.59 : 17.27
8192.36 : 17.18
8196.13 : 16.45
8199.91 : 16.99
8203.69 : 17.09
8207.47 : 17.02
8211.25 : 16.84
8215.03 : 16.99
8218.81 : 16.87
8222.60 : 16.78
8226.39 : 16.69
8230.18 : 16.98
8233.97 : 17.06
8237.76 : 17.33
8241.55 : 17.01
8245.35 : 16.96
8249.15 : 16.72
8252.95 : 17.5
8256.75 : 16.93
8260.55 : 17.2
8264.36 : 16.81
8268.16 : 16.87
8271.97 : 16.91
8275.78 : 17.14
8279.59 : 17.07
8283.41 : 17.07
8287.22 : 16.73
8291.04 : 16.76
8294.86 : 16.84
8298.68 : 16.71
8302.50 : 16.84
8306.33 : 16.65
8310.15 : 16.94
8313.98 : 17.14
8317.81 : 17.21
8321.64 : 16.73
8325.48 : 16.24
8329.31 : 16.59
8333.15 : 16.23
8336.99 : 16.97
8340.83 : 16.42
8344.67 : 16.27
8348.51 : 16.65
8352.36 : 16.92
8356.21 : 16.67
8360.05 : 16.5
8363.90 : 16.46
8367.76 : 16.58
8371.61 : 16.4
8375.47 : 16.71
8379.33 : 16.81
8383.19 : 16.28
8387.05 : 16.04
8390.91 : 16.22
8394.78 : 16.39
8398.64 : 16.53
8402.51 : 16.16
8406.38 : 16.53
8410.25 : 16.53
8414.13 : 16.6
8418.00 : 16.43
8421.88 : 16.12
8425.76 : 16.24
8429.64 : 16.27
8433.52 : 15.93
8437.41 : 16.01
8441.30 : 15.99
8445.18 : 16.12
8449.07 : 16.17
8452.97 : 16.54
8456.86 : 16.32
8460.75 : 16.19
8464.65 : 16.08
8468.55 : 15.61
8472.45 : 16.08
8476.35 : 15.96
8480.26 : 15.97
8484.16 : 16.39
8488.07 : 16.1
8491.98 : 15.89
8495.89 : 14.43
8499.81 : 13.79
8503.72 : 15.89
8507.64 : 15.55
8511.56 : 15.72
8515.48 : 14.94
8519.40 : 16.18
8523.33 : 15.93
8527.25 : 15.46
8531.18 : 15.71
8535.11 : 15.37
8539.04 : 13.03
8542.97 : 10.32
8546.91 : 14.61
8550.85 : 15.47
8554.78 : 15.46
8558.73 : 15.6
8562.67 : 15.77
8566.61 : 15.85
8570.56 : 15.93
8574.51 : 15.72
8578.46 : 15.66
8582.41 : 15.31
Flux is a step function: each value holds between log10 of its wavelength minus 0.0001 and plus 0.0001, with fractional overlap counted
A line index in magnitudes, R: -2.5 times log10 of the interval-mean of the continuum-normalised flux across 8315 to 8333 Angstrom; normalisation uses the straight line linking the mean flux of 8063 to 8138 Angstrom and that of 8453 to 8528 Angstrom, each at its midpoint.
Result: -0.01 mag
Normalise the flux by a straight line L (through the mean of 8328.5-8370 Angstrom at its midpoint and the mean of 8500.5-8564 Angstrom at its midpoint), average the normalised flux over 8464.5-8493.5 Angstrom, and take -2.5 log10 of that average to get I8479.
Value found -0.037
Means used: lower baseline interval 16.6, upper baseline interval 15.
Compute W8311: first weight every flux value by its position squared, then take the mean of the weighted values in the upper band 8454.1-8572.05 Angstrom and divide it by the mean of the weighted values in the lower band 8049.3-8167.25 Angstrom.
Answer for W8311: 0.96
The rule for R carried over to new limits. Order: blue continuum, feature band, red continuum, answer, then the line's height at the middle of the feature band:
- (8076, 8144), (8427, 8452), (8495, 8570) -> -0.035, 15.6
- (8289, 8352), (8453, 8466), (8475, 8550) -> -0.048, 15.6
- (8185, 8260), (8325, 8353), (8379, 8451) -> 0.001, 16.6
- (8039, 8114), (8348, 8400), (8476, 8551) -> -0.038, 15.9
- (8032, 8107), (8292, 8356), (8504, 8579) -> -0.023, 16.4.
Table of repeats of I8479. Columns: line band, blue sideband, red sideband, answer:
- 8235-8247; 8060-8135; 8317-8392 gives -0.005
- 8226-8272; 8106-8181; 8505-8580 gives -0.008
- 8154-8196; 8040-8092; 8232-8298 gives 0.003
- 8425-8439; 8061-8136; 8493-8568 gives -0.034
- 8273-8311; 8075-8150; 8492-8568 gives -0.026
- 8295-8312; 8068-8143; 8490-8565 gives -0.026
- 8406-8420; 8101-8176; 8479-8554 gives -0.051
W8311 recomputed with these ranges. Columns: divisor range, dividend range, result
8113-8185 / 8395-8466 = 1.00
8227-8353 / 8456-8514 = 0.98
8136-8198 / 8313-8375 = 1.00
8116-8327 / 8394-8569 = 0.98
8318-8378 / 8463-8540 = 0.97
